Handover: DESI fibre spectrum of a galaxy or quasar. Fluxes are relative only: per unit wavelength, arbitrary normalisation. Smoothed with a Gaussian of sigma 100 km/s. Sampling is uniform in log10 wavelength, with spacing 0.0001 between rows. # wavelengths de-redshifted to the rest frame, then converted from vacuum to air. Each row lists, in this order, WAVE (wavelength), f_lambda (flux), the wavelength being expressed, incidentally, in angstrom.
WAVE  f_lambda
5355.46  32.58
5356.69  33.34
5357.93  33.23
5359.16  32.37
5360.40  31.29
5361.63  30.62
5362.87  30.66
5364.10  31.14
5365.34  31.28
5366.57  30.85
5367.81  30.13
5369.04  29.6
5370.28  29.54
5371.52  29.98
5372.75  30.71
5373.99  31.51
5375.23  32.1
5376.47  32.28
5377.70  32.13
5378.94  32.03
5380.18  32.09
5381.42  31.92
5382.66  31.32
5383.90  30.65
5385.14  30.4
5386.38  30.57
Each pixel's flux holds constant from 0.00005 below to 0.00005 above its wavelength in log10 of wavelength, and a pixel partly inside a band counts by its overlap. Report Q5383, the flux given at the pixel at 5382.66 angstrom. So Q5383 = 31.32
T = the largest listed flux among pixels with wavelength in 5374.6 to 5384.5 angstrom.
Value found 32.28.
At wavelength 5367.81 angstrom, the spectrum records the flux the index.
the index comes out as 30.13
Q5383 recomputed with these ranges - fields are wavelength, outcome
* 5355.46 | 32.58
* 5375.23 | 32.1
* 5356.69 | 33.34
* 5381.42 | 31.92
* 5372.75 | 30.71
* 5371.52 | 29.98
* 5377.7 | 32.13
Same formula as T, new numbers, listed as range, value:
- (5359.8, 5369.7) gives 31.29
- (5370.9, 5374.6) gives 31.51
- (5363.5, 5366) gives 31.28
